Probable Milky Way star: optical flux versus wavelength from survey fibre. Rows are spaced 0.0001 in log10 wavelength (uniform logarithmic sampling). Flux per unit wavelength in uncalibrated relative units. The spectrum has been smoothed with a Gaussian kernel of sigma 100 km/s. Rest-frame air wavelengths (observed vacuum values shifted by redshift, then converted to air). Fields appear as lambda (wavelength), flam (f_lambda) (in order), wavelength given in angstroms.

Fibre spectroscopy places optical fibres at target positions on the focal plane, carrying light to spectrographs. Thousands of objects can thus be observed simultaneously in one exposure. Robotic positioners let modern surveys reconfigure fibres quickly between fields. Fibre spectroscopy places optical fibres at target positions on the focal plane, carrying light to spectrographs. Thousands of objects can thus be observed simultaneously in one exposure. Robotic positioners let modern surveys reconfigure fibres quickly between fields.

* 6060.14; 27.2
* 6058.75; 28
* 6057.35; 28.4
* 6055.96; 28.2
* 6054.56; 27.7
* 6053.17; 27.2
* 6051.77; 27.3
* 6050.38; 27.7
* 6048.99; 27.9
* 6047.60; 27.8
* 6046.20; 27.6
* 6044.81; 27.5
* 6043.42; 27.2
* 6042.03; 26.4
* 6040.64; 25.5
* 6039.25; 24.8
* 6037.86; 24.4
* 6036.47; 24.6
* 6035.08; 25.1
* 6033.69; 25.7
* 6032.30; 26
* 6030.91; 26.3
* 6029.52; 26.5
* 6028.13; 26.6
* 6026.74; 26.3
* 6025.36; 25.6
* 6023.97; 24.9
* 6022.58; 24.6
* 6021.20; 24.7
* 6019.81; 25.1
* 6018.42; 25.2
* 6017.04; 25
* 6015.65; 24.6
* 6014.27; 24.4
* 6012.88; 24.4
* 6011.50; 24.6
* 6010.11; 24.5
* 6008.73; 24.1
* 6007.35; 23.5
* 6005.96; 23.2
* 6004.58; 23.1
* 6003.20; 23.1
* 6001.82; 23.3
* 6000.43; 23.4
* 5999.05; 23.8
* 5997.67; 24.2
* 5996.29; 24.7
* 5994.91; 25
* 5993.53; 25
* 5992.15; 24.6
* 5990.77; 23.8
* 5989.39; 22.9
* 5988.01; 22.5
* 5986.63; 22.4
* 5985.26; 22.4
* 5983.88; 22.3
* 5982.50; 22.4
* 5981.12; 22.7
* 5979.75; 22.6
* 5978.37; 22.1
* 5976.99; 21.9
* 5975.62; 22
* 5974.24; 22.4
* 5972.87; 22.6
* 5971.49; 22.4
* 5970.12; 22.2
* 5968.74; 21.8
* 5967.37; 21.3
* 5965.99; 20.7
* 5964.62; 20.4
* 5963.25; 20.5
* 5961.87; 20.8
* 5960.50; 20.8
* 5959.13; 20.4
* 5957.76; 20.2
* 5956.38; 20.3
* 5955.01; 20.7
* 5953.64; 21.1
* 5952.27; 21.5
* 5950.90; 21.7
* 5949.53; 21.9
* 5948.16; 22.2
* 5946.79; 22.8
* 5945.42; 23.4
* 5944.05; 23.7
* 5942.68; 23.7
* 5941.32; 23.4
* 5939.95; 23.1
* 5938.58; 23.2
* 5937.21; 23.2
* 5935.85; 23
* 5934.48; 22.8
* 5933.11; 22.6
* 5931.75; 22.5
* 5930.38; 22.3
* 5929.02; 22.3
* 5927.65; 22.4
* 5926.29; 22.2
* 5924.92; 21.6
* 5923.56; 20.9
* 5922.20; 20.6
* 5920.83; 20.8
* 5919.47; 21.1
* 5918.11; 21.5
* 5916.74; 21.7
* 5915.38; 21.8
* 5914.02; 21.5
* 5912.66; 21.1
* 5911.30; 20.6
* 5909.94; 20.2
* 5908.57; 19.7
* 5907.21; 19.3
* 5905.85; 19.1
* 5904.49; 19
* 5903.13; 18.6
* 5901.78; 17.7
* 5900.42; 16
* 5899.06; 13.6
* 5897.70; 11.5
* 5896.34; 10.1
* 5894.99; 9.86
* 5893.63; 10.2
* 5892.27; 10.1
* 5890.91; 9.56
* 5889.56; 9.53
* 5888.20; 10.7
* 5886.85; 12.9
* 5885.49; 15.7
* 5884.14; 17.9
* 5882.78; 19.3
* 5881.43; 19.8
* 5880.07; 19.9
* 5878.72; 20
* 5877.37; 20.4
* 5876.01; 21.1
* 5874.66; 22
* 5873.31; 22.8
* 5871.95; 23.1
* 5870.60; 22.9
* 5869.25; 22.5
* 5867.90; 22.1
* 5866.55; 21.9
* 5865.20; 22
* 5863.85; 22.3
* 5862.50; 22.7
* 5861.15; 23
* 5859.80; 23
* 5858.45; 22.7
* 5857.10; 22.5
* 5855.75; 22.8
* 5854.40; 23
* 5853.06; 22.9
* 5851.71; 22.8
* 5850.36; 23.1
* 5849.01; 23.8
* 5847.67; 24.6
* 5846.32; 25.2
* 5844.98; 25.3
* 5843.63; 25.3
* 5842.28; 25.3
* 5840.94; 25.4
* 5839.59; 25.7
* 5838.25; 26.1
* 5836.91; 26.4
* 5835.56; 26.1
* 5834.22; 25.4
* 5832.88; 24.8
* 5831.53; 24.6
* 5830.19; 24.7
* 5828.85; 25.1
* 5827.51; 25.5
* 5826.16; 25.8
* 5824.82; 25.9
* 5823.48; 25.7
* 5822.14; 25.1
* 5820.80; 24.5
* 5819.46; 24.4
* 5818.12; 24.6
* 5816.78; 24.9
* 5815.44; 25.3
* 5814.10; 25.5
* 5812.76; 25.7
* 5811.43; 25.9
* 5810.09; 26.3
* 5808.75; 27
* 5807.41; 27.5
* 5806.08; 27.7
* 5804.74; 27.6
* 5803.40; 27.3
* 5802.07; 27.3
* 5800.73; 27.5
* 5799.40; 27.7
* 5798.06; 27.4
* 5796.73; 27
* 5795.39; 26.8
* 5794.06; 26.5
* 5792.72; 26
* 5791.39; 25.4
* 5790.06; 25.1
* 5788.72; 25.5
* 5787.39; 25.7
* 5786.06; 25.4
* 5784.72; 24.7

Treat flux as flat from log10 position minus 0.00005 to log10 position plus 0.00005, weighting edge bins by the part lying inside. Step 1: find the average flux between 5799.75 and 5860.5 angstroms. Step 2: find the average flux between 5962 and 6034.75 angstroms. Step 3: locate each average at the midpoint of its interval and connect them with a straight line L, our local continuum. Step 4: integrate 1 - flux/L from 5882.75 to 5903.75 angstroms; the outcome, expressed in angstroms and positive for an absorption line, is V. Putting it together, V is 9.8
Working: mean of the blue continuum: 25.2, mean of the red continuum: 23.6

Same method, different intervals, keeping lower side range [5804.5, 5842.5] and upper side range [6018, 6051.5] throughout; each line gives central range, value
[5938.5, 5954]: 1.9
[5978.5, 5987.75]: 1.2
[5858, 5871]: 1.6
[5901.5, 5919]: 3.8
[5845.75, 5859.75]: 1.3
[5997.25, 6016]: 1.5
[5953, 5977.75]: 4.4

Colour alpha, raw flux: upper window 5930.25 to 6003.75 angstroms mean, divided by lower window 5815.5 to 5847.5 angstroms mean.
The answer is 0.89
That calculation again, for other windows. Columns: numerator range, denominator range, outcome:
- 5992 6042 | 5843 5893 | 1.20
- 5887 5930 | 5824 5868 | 0.73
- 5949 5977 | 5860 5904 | 1.21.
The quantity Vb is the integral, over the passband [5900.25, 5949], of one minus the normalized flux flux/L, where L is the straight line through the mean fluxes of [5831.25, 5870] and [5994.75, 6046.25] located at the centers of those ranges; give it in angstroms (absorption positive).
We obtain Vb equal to 5.7 angstroms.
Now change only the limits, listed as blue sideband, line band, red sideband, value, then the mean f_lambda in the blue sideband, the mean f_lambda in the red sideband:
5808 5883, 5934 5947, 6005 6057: 0.8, 23.9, 25.8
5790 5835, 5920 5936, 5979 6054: 2.1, 26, 24.8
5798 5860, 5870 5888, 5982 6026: 3.9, 25.3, 24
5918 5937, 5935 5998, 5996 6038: 2.1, 22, 24.7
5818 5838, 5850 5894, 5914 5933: 7.5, 25.3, 21.7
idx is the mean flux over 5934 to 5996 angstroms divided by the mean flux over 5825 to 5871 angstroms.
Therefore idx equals 0.9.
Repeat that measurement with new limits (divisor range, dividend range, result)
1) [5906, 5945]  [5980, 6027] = 1.10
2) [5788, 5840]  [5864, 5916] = 0.69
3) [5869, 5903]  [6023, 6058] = 1.62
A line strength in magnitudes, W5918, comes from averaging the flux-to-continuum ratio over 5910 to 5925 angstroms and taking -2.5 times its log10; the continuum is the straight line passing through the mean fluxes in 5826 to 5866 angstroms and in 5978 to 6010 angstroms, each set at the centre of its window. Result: 0.13 mag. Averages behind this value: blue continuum 24.2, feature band 21.2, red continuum 23.4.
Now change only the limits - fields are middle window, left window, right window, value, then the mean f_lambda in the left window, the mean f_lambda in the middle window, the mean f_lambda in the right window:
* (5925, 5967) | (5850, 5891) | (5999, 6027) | 0.02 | 20.3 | 22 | 24.3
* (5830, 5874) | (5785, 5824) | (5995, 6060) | 0.10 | 26.1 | 23.8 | 25.6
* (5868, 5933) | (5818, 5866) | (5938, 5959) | 0.24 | 24.4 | 18.6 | 22.1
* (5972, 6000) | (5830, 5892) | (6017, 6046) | 0.07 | 21.8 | 23.1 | 25.7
